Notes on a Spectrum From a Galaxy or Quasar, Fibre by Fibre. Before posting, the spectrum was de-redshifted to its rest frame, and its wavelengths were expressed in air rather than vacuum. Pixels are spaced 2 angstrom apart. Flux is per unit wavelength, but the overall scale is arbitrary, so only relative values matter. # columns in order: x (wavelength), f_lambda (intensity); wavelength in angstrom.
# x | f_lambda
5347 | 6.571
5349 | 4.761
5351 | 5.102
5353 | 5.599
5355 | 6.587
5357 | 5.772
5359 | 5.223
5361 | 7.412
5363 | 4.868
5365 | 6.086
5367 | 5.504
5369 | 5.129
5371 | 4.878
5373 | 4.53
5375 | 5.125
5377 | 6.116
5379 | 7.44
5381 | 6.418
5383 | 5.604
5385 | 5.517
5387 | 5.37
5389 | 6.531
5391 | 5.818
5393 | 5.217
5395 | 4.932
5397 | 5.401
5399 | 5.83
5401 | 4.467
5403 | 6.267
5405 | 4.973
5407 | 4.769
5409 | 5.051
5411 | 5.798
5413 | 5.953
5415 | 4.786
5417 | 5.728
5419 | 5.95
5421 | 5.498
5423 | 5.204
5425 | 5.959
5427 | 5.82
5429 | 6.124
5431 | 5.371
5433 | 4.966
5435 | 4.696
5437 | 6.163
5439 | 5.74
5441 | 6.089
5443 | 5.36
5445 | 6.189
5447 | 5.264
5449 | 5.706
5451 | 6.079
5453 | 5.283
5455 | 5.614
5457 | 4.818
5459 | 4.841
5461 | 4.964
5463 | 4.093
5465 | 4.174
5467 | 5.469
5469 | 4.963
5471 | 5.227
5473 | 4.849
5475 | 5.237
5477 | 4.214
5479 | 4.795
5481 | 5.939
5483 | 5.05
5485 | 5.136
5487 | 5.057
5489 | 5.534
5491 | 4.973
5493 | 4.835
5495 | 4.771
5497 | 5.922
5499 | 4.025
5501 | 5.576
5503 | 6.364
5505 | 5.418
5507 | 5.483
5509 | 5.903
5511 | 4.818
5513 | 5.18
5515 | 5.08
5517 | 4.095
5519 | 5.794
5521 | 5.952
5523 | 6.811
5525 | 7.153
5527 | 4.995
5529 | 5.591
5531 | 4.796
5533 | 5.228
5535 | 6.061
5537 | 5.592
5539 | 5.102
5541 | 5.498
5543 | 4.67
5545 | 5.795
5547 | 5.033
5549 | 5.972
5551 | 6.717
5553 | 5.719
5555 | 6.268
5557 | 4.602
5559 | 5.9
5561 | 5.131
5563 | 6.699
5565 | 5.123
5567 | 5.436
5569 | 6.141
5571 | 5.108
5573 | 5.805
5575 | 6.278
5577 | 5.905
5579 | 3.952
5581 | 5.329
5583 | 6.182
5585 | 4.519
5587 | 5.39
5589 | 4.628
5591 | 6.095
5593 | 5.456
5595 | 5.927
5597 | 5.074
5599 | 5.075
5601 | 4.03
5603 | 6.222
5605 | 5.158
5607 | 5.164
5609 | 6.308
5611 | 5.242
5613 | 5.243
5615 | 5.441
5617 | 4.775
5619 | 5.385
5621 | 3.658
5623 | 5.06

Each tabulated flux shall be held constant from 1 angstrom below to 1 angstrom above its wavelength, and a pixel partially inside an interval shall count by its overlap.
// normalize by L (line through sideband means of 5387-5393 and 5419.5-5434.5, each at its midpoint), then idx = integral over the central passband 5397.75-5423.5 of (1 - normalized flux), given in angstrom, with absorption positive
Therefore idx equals 1.28 angstrom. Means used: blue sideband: 5.88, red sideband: 5.55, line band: 5.41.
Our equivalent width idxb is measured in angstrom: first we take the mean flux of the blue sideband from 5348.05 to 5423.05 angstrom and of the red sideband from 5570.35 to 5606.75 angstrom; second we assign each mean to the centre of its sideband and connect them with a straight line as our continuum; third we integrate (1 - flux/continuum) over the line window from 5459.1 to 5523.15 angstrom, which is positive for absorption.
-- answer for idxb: 3.5 angstrom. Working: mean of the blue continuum 5.56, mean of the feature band 5.15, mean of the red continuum 5.34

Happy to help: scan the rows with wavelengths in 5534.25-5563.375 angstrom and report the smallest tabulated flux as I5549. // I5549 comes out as 4.602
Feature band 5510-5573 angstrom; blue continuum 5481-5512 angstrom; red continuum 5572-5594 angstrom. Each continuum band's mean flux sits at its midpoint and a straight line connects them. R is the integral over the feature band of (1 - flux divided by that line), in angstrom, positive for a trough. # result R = -2.42 angstrom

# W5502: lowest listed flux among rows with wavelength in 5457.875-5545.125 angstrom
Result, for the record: 4.025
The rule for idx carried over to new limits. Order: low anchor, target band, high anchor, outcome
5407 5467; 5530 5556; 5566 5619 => -0.9 angstrom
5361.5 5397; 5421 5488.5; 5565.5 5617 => 3.0 angstrom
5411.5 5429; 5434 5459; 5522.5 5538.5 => 0.5 angstrom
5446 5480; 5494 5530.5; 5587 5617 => -2.4 angstrom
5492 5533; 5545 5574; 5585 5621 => -1.9 angstrom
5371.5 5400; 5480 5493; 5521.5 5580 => 0.9 angstrom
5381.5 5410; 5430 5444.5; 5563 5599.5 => -0.2 angstrom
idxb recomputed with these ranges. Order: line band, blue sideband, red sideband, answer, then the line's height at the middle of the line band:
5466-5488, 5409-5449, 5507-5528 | 2.0 angstrom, 5.59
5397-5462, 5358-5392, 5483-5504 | 0.2 angstrom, 5.5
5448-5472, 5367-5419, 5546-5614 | 1.8 angstrom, 5.51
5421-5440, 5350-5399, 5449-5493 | -0.8 angstrom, 5.33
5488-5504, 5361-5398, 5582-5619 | 0.7 angstrom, 5.47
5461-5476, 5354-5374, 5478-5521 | 1.3 angstrom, 5.32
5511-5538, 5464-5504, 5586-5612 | -1.8 angstrom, 5.2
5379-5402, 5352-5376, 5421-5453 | -0.2 angstrom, 5.59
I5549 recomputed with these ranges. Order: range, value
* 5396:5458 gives 4.467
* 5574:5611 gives 3.952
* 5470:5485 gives 4.214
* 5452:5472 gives 4.093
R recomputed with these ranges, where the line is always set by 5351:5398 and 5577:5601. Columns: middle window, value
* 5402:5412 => 0.43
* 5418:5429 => -0.29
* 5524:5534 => -0.38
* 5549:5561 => -1.14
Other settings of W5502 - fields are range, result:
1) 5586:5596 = 4.628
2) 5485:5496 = 4.771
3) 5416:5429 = 5.204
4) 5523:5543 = 4.67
